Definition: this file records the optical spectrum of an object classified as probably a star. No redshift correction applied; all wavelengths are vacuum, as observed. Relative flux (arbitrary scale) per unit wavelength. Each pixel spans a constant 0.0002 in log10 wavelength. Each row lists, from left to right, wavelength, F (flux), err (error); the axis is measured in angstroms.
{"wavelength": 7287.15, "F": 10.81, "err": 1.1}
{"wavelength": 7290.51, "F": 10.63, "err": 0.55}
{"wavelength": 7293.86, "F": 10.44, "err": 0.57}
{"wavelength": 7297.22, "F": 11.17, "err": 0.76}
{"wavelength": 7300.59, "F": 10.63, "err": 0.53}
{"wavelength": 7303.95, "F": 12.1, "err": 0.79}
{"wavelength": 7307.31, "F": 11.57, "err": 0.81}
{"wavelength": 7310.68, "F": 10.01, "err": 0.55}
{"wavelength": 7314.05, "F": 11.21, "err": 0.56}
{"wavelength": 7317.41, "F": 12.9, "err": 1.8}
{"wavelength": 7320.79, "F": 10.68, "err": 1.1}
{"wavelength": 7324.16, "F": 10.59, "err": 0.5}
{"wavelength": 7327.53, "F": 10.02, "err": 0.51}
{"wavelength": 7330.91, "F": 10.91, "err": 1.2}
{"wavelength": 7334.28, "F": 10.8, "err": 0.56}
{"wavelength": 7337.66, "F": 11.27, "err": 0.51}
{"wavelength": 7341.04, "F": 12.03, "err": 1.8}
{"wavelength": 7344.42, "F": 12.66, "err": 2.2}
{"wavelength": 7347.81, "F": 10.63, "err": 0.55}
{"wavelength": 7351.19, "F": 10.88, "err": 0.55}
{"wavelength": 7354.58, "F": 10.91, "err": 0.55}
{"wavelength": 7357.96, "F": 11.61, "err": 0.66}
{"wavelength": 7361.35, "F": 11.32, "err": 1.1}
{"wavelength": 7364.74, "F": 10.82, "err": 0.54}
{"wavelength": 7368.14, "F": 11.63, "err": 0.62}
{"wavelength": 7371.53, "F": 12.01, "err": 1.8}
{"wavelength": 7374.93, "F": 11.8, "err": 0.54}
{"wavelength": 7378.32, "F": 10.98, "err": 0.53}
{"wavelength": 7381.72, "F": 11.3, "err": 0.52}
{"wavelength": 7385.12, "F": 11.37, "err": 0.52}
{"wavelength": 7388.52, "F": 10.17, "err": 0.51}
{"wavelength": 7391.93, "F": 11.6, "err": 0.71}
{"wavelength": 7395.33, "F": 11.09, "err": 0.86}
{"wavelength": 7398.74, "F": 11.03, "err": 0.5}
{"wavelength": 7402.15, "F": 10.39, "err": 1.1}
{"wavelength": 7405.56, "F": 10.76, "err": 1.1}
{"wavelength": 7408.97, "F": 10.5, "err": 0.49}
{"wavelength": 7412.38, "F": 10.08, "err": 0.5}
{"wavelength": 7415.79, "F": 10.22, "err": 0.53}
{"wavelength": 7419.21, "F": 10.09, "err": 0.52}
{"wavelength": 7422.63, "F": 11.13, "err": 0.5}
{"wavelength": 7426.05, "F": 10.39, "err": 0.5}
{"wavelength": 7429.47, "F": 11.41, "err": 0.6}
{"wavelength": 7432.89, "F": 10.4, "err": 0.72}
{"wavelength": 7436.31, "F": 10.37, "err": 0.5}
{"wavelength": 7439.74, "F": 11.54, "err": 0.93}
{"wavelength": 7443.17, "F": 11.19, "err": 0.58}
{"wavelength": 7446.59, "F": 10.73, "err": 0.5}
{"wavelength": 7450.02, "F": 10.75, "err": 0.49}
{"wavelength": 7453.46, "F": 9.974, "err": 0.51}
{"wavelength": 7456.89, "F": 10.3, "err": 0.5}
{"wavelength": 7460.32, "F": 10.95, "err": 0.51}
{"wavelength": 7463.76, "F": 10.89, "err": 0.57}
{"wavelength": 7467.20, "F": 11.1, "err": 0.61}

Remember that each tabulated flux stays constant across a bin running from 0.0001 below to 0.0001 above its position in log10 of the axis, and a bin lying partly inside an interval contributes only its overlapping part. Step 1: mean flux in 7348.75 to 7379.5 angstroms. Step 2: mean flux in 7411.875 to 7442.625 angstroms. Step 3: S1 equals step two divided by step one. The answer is 0.9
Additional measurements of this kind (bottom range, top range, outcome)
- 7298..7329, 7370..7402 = 1.01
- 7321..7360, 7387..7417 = 0.96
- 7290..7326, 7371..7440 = 0.98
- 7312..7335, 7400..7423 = 0.95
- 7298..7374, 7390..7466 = 0.95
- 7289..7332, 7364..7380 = 1.04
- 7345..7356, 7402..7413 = 0.95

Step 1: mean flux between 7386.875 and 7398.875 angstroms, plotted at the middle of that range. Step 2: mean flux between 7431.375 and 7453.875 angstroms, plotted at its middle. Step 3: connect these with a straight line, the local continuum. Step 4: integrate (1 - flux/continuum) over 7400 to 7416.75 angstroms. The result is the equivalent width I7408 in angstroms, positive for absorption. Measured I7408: 0.7 angstroms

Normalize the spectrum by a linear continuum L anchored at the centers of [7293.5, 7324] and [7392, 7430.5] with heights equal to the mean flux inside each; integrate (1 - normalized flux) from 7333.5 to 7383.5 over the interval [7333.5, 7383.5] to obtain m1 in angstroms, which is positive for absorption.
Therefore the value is -2.1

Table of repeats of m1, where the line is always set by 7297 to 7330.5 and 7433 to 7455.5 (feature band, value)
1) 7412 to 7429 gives 0.5 angstroms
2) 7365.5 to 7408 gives -1.1 angstroms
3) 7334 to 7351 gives -0.7 angstroms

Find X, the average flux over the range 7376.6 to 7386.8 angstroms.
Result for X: 11.2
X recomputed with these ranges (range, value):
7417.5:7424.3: 10.6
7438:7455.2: 10.8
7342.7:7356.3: 11.3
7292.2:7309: 11.2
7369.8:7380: 11.6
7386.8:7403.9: 10.9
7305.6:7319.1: 11.4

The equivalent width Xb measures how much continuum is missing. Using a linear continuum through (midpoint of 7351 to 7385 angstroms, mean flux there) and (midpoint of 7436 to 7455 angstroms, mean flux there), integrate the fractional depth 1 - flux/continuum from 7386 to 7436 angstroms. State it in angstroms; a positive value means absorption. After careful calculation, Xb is 1.7 angstroms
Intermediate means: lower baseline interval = 11.3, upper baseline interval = 10.8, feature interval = 10.7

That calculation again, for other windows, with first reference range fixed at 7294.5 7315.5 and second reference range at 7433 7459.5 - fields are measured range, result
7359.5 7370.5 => -0.40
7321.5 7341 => 0.31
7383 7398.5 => -0.32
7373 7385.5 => -0.58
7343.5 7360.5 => -0.51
